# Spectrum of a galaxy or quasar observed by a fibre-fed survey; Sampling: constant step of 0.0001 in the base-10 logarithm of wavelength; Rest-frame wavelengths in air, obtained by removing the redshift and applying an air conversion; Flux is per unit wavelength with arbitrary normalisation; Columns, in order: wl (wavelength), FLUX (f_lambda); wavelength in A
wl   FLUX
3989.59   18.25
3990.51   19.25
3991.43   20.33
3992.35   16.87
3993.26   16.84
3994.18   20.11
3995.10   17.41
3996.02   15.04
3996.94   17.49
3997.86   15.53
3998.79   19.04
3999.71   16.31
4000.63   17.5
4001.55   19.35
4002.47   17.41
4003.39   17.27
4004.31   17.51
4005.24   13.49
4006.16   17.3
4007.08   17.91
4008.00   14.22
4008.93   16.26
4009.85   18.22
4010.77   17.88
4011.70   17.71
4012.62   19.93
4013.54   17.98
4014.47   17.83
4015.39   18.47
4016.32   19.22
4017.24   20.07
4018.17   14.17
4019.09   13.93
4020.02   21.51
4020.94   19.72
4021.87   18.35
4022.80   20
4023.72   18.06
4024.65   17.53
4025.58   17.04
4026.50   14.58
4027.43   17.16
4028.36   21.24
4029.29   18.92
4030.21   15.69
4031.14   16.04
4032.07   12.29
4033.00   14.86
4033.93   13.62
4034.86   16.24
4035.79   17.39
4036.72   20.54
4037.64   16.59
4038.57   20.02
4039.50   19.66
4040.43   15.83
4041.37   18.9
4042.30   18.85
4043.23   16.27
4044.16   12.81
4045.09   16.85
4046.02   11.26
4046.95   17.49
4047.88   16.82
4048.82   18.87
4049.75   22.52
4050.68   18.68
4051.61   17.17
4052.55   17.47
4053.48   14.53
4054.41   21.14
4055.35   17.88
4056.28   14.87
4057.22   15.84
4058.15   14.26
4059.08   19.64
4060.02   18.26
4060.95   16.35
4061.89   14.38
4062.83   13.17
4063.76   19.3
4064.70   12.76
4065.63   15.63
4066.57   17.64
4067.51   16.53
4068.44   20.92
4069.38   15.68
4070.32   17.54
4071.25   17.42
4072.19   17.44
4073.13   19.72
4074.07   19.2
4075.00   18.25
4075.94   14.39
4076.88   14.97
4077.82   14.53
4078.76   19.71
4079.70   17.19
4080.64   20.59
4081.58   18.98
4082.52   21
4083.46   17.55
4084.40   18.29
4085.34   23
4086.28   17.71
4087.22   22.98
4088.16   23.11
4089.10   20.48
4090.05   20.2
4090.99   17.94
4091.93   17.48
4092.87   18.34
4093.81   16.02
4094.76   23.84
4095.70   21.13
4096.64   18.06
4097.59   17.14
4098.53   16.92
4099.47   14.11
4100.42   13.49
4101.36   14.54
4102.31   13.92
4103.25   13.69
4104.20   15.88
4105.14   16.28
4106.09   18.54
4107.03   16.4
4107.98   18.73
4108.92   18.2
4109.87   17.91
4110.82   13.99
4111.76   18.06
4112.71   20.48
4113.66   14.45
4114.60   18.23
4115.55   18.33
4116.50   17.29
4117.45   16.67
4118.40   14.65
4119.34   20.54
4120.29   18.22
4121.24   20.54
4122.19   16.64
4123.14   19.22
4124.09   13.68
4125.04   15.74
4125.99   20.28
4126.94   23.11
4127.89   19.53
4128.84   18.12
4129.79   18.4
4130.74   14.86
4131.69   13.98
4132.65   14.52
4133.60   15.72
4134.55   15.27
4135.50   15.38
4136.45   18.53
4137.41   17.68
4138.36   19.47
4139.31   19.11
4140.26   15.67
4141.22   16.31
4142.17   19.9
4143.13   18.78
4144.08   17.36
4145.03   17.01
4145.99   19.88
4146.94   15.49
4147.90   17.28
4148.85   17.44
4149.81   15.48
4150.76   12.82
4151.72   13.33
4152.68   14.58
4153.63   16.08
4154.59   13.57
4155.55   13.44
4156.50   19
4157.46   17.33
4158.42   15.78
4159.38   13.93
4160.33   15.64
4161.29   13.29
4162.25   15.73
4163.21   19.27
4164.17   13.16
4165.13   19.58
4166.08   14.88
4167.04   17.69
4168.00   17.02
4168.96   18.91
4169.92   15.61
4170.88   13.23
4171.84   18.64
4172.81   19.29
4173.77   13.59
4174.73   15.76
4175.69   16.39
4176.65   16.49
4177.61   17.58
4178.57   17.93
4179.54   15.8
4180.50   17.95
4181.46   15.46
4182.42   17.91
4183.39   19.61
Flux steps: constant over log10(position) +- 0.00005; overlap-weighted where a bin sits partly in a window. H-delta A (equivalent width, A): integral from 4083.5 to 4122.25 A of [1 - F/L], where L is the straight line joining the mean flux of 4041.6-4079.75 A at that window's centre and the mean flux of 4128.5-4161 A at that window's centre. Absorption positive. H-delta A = -2.8 A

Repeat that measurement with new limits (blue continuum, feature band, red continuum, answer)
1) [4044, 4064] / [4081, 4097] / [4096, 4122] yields -2.8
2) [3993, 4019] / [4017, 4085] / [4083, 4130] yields 1.4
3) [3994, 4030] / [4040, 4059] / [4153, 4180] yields 0.3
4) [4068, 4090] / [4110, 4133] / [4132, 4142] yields -0.2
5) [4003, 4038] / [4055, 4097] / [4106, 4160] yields -2.1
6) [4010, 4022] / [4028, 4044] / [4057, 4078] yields 0.5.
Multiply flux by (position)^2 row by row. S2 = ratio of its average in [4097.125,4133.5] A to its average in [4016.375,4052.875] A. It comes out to 1.02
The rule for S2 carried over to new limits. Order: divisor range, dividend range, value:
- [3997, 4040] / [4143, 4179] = 1.00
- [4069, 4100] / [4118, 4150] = 0.97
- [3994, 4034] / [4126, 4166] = 1.02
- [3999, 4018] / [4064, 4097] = 1.09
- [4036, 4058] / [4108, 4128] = 1.07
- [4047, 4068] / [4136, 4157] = 1.03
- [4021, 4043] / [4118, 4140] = 1.06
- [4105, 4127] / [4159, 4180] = 0.95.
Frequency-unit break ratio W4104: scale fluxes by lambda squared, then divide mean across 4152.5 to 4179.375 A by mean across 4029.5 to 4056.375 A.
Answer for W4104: 1.0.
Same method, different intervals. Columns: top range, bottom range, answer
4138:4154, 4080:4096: 0.87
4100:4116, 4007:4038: 0.99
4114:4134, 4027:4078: 1.07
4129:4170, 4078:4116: 0.93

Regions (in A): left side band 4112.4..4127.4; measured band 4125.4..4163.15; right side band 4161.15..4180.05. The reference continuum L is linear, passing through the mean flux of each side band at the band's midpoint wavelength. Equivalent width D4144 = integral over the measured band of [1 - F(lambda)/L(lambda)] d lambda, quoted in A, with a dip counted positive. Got 1.38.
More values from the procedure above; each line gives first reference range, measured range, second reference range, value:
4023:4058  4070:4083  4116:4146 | -0.51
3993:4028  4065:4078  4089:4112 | 0.12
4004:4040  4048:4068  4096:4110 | -0.10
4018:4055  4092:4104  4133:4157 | 0.09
